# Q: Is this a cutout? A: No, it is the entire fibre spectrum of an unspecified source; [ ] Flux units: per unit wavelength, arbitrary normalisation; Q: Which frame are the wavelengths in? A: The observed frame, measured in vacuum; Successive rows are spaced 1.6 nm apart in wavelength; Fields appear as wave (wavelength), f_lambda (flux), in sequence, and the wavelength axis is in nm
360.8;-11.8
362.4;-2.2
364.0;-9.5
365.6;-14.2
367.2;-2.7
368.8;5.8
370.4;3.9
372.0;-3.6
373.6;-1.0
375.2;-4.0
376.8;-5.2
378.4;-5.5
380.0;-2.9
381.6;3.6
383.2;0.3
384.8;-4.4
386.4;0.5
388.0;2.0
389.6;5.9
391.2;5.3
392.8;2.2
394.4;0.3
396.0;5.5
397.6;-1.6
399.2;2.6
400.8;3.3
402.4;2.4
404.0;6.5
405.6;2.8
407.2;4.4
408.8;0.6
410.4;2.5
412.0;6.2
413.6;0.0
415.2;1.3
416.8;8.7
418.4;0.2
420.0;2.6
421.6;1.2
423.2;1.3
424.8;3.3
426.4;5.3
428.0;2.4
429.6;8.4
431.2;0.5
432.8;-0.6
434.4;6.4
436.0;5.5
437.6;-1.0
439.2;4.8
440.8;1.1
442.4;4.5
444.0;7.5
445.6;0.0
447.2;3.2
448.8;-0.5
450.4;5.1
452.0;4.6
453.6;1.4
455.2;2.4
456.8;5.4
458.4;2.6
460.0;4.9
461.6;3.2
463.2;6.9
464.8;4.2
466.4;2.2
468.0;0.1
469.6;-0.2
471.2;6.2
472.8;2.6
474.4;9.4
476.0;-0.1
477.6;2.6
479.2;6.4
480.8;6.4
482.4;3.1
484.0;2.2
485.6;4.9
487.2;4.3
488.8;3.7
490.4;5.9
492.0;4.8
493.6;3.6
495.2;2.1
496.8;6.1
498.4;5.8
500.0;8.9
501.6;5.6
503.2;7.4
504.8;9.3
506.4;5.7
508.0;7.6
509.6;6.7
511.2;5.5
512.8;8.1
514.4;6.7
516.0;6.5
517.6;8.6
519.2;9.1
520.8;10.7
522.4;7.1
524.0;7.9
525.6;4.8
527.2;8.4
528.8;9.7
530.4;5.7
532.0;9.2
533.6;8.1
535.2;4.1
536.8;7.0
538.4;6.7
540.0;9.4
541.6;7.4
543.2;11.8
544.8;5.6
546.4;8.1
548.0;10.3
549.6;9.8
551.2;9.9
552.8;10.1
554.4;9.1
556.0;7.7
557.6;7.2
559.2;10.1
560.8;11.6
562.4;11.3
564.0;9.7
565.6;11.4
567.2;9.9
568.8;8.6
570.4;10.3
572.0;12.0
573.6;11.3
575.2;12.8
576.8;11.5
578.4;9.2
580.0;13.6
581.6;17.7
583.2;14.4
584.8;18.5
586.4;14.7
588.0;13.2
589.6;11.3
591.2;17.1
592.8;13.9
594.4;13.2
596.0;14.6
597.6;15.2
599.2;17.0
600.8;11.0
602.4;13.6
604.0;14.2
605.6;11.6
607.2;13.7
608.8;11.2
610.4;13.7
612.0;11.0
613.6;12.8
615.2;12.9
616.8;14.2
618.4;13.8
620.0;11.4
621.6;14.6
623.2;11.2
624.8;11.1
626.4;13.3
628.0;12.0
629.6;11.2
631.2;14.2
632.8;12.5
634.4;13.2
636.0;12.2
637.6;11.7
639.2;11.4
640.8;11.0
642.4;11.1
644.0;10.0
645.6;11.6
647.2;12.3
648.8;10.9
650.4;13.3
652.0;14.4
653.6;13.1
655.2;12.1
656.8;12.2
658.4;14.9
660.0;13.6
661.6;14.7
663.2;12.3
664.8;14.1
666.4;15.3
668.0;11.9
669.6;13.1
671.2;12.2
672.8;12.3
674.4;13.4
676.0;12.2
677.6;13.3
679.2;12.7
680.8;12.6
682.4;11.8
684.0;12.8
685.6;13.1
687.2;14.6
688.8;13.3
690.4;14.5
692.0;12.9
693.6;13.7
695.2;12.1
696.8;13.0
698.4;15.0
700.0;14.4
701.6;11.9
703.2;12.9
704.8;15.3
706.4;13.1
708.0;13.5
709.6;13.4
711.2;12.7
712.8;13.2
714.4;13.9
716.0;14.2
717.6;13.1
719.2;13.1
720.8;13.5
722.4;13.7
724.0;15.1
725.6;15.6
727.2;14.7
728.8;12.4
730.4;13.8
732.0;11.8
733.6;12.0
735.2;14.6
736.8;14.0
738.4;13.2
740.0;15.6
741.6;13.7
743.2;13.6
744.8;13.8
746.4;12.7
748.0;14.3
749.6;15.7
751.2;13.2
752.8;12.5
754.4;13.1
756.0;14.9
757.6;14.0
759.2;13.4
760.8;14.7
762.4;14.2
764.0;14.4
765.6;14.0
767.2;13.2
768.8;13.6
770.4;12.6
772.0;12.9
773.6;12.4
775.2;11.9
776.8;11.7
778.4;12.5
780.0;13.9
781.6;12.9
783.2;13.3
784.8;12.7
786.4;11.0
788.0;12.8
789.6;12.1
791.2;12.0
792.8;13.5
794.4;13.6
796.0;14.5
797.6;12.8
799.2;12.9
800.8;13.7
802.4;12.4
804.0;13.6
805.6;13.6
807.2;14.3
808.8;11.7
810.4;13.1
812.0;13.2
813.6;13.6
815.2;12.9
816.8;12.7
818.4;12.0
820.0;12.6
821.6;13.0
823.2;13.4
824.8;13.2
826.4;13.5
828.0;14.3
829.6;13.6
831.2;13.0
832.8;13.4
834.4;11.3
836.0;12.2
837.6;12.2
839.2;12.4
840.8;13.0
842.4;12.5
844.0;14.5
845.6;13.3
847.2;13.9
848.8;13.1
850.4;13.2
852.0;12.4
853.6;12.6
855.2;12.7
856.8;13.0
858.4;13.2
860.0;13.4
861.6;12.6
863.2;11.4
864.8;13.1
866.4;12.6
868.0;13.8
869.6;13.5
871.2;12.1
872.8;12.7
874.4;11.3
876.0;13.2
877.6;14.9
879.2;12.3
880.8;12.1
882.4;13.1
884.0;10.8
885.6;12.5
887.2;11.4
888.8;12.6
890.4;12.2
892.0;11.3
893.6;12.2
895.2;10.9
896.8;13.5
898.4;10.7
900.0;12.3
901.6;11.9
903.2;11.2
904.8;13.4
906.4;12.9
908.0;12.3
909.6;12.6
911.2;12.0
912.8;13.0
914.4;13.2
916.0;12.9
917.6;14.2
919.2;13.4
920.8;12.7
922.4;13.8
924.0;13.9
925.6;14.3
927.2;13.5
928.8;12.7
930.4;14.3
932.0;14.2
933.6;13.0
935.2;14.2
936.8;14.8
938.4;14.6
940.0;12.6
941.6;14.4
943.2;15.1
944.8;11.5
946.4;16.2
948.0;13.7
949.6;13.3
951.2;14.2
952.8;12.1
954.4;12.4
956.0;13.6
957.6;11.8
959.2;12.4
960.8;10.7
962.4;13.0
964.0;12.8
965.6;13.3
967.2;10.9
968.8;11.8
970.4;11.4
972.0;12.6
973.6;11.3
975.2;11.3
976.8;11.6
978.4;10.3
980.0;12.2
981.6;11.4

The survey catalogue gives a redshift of 0.24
